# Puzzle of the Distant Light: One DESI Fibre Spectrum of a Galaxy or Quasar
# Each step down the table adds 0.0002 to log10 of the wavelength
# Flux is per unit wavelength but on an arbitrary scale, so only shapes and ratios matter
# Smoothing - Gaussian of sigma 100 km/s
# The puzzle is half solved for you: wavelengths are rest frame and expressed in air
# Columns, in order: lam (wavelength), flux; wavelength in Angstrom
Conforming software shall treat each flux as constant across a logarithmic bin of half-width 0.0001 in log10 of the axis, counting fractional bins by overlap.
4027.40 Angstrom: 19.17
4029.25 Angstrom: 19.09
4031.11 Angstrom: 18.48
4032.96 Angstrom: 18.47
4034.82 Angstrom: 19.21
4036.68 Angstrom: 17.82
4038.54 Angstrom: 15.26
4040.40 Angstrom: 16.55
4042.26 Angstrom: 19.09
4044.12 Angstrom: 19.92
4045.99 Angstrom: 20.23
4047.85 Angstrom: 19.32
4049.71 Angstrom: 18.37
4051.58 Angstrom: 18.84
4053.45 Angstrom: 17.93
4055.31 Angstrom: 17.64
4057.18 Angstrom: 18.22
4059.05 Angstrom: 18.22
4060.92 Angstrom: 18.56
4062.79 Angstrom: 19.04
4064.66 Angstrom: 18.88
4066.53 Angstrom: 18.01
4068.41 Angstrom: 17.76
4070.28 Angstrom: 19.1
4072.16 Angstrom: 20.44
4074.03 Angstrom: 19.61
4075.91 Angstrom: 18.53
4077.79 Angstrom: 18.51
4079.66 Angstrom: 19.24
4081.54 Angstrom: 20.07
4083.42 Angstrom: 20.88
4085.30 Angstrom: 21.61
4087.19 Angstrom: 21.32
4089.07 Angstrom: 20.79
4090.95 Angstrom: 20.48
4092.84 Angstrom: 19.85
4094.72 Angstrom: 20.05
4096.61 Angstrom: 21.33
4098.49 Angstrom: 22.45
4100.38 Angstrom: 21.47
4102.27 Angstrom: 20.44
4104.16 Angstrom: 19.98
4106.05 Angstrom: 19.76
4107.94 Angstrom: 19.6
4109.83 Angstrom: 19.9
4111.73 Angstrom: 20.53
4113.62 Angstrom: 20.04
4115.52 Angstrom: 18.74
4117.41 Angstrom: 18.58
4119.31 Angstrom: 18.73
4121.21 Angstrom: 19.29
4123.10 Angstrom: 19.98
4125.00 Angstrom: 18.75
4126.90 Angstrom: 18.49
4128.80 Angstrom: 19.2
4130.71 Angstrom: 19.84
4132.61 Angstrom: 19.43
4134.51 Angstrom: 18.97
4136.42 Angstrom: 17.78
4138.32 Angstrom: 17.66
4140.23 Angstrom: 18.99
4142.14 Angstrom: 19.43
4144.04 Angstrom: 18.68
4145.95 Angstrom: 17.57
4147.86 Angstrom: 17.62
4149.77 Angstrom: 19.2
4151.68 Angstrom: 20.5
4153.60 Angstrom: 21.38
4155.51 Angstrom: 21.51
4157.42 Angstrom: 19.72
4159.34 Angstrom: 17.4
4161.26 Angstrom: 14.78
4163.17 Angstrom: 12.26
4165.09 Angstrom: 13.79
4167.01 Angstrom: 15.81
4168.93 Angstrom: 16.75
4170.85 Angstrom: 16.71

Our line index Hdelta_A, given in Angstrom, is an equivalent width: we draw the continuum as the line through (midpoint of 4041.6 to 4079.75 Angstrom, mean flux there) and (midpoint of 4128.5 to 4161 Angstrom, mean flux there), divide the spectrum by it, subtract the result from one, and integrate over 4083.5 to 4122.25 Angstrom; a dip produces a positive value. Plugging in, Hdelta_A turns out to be -2.8 Angstrom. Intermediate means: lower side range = 18.8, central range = 20.3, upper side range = 19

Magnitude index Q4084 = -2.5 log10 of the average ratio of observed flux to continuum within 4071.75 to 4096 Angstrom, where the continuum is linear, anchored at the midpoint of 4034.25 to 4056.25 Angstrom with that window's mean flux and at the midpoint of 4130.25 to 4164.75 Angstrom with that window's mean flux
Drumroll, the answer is -0.10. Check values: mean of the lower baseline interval 18.3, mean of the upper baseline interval 18.4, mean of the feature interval 20.1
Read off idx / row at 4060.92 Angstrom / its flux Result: 18.56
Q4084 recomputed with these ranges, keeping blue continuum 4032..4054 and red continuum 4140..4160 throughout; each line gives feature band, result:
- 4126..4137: 0.010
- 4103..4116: -0.048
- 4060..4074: -0.015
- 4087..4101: -0.115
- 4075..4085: -0.049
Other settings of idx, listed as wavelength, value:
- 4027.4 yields 19.17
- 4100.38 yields 21.47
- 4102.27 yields 20.44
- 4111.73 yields 20.53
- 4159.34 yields 17.4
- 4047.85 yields 19.32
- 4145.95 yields 17.57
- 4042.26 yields 19.09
